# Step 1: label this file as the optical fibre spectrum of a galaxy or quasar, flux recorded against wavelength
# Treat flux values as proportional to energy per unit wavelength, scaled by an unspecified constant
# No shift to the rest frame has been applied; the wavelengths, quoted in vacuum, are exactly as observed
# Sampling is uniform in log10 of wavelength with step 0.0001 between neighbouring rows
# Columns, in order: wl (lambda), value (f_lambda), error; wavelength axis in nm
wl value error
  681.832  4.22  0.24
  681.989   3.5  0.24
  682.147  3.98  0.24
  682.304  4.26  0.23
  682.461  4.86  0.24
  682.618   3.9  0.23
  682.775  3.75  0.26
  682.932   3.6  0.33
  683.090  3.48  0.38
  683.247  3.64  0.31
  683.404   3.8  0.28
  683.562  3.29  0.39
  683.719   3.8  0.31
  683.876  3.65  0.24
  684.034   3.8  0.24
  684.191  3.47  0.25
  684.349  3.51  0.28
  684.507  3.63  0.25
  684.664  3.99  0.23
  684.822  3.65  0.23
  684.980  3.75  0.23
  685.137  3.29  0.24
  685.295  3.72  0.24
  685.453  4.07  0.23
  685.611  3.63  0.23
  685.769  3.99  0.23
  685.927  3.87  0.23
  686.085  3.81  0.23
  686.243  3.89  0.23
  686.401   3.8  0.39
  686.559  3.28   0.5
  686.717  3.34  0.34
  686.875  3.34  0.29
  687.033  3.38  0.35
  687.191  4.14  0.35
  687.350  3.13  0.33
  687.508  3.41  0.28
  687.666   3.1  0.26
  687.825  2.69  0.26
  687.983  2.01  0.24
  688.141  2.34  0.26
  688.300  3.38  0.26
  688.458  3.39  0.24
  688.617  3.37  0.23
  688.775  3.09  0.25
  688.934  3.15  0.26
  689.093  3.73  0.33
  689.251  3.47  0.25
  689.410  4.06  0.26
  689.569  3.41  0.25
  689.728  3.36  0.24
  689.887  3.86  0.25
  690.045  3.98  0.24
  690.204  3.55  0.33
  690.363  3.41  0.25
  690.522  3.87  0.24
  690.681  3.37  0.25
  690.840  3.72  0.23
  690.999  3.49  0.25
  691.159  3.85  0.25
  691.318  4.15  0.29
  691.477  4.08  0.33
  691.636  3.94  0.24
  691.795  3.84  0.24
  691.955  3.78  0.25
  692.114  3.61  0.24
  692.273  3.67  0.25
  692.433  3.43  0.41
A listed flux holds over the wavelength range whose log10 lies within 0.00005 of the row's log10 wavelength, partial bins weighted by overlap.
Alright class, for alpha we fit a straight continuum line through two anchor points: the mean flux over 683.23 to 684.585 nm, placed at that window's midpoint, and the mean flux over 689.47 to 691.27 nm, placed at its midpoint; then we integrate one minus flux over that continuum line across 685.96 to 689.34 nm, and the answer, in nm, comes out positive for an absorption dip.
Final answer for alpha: 0.30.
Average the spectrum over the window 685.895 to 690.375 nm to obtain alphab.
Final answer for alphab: 3.4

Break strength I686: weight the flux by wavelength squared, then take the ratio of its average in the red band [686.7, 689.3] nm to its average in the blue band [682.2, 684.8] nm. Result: 0.86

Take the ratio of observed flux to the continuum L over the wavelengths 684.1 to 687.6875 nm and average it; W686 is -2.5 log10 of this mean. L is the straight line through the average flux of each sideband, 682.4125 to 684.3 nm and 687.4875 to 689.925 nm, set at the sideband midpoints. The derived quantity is -0.04 mag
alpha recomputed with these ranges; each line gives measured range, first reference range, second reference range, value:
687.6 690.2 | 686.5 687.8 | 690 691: 0.16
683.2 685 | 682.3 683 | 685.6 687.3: 0.12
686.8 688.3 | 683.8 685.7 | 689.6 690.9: 0.24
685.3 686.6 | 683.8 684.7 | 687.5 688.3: -0.24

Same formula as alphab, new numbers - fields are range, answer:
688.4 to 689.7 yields 3.45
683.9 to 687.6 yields 3.65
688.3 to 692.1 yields 3.64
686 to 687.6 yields 3.55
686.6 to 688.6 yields 3.15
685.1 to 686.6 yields 3.76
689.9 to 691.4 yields 3.72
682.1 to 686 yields 3.77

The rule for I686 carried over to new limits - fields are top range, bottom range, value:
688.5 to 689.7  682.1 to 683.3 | 0.89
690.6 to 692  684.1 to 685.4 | 1.07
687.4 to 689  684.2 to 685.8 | 0.82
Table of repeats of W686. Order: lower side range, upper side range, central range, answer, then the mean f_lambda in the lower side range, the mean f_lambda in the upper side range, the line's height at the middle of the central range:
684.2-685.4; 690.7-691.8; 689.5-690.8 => 0.06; 3.65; 3.84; 3.81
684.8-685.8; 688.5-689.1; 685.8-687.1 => -0.01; 3.72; 3.29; 3.58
